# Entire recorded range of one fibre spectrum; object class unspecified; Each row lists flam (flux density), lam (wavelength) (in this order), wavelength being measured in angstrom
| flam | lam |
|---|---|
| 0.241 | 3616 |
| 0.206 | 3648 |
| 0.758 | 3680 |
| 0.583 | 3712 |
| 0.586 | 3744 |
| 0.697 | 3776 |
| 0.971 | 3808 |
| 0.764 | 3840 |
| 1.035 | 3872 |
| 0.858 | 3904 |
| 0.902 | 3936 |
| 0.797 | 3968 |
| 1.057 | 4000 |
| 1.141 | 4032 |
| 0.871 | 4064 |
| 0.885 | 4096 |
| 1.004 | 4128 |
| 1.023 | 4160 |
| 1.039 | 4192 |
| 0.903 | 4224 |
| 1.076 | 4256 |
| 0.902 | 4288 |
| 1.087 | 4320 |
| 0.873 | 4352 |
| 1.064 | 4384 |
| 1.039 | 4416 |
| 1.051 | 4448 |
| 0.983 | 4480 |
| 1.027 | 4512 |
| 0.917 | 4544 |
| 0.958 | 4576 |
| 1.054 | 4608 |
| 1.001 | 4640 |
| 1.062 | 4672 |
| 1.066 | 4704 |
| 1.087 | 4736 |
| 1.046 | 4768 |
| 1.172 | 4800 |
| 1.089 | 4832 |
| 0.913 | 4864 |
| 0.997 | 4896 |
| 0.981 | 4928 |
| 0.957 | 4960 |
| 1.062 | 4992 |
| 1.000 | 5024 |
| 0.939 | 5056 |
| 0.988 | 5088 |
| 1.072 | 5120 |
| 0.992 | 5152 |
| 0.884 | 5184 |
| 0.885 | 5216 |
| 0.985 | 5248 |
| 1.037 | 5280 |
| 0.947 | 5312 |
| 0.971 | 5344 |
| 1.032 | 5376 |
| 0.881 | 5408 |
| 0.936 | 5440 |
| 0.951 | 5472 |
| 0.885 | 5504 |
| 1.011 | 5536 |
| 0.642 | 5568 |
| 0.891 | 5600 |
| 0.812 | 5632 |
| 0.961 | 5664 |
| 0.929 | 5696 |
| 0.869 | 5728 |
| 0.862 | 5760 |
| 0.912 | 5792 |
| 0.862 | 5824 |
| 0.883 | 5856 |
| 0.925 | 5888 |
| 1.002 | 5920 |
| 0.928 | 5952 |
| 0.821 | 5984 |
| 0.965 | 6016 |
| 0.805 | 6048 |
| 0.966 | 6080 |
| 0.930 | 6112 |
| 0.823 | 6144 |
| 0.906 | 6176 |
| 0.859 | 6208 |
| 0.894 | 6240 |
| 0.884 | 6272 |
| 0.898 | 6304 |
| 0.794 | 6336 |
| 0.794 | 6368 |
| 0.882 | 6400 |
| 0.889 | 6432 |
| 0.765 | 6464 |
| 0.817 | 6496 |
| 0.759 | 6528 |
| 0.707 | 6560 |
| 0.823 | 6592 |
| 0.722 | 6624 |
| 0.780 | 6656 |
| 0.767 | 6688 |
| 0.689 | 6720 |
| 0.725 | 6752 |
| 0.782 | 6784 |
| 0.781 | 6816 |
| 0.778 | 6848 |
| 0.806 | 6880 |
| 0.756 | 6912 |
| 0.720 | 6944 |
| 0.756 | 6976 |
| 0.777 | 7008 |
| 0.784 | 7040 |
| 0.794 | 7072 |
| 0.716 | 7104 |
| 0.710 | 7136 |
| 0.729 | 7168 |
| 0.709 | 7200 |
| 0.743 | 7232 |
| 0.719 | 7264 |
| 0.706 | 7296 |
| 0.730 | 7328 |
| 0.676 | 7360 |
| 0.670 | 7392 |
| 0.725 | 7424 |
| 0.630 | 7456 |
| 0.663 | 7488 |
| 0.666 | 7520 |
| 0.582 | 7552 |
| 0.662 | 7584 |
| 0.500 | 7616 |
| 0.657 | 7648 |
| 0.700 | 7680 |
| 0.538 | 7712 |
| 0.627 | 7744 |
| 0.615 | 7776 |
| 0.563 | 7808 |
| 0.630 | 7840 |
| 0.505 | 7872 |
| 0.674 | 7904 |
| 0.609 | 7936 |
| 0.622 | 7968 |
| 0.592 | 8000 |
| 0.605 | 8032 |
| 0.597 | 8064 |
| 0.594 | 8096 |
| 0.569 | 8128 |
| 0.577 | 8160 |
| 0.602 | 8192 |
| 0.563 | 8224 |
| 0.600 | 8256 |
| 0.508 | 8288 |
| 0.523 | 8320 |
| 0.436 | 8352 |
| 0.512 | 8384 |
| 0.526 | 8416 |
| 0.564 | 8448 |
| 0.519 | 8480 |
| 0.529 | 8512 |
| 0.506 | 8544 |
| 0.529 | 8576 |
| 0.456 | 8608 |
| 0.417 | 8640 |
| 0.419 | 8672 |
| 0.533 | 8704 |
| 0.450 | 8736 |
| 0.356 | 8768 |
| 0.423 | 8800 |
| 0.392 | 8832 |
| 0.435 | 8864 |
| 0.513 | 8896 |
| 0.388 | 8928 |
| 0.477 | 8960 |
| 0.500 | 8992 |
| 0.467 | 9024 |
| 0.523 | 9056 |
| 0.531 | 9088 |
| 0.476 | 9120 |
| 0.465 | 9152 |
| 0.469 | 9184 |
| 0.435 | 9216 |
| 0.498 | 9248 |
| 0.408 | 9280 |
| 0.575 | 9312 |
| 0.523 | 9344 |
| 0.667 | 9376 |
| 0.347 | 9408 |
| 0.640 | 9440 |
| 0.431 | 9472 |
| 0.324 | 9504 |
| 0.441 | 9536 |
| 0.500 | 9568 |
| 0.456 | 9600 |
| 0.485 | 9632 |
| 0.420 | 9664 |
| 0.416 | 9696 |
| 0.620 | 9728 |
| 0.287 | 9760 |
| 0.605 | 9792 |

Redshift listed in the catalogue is 0.000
